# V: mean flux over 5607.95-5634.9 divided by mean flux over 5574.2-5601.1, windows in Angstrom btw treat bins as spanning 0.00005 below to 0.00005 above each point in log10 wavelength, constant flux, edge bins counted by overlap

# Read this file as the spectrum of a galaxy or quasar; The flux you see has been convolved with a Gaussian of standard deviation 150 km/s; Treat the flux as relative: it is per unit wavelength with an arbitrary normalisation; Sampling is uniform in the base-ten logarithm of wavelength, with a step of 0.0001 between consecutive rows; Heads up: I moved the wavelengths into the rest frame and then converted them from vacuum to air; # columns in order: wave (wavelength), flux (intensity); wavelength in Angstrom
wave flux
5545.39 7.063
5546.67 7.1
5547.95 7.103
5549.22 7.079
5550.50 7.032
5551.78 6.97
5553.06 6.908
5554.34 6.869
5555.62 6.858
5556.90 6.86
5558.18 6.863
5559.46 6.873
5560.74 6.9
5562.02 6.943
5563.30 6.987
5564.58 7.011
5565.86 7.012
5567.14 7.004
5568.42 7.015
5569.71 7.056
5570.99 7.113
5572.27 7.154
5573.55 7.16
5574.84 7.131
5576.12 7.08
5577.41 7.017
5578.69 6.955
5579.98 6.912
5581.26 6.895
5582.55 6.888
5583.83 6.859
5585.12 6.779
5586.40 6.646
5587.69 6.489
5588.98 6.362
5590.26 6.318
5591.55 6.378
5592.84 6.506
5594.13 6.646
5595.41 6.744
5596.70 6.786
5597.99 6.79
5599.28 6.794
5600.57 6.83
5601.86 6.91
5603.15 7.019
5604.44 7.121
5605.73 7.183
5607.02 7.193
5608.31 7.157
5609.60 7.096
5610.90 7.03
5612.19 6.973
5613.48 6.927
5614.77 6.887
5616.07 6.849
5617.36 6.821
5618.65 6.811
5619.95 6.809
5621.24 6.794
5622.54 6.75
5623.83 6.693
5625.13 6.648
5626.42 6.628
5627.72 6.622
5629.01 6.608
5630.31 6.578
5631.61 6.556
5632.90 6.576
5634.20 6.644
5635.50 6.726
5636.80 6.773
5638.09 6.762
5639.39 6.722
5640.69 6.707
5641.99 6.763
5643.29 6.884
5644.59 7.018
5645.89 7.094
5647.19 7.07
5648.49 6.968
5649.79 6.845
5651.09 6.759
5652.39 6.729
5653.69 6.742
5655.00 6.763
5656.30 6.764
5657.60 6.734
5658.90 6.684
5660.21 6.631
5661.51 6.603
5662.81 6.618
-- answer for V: 1.0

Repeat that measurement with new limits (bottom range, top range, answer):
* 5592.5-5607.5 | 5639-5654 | 1.00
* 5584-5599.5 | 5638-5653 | 1.04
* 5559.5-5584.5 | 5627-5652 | 0.97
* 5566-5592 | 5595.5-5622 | 1.01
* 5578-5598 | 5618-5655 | 1.01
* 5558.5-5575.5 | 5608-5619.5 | 0.99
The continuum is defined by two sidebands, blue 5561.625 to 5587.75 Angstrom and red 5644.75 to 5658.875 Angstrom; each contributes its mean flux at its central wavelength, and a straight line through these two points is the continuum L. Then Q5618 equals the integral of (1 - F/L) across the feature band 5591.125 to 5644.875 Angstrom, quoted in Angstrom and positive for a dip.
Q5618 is 0.8 Angstrom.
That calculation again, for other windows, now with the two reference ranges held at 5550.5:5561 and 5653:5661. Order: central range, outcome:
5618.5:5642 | 0.3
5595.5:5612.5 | -0.4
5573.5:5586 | -0.2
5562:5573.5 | -0.3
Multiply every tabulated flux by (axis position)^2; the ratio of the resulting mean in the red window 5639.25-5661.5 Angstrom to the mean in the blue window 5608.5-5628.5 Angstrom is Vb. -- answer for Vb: 1.01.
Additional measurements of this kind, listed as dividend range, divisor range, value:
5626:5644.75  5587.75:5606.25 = 1.01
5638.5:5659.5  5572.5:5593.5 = 1.03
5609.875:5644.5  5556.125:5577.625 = 0.99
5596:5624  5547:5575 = 1.01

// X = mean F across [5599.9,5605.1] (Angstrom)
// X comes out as 6.97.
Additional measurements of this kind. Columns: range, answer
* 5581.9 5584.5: 6.86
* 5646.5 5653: 6.88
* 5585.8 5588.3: 6.56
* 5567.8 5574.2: 7.09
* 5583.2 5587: 6.77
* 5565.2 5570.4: 7.02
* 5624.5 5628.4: 6.64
